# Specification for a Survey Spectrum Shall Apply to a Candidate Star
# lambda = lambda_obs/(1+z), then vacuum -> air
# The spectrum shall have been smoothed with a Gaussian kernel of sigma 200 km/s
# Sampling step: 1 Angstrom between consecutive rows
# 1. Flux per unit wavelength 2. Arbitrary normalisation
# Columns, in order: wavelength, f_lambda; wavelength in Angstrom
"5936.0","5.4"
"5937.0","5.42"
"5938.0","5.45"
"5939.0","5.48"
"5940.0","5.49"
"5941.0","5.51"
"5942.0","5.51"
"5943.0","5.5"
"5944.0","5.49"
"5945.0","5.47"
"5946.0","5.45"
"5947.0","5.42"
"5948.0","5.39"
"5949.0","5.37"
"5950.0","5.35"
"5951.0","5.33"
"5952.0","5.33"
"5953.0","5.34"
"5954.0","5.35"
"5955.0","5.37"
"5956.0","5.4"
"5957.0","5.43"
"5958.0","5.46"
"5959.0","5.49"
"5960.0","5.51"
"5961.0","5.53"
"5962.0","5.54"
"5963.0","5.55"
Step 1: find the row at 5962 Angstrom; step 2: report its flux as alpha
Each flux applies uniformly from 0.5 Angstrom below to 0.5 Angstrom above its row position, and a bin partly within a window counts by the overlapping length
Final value 5.54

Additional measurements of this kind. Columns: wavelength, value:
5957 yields 5.43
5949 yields 5.37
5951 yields 5.33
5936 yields 5.4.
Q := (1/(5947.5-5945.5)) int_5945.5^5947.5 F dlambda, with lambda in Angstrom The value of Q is 5.44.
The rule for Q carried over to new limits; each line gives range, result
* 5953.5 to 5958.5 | 5.4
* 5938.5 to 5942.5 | 5.5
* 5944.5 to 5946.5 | 5.46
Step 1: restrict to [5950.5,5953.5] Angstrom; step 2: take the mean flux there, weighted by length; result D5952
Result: 5.33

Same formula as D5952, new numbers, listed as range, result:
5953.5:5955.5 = 5.36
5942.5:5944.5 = 5.5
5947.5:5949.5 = 5.38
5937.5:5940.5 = 5.47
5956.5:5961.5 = 5.48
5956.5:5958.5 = 5.45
